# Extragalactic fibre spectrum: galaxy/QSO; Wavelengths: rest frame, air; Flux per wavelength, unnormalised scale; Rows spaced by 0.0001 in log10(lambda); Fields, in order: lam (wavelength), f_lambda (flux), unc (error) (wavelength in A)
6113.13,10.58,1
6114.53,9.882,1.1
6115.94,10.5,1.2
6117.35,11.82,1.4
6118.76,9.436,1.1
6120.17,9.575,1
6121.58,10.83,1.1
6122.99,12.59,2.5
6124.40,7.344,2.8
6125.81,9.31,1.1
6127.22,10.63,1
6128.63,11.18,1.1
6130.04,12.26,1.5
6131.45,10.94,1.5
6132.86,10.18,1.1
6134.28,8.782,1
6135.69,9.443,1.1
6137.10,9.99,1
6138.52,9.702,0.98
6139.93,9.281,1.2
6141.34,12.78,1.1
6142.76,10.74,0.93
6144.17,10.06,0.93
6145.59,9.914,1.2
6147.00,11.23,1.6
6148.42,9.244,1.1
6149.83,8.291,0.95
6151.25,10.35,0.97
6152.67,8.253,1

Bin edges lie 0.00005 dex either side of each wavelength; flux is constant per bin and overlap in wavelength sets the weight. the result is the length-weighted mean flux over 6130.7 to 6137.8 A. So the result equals 9.88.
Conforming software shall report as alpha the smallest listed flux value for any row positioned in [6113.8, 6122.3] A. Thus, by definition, 9.436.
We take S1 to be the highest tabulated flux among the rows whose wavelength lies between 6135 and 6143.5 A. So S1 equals 12.78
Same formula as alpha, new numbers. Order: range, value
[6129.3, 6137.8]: 8.782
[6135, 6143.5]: 9.281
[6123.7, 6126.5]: 7.344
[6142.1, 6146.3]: 9.914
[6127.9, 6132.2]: 10.94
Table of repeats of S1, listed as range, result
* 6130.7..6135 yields 10.94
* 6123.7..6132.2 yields 12.26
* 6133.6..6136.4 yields 9.443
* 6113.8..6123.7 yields 12.59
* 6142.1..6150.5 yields 11.23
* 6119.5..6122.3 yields 10.83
